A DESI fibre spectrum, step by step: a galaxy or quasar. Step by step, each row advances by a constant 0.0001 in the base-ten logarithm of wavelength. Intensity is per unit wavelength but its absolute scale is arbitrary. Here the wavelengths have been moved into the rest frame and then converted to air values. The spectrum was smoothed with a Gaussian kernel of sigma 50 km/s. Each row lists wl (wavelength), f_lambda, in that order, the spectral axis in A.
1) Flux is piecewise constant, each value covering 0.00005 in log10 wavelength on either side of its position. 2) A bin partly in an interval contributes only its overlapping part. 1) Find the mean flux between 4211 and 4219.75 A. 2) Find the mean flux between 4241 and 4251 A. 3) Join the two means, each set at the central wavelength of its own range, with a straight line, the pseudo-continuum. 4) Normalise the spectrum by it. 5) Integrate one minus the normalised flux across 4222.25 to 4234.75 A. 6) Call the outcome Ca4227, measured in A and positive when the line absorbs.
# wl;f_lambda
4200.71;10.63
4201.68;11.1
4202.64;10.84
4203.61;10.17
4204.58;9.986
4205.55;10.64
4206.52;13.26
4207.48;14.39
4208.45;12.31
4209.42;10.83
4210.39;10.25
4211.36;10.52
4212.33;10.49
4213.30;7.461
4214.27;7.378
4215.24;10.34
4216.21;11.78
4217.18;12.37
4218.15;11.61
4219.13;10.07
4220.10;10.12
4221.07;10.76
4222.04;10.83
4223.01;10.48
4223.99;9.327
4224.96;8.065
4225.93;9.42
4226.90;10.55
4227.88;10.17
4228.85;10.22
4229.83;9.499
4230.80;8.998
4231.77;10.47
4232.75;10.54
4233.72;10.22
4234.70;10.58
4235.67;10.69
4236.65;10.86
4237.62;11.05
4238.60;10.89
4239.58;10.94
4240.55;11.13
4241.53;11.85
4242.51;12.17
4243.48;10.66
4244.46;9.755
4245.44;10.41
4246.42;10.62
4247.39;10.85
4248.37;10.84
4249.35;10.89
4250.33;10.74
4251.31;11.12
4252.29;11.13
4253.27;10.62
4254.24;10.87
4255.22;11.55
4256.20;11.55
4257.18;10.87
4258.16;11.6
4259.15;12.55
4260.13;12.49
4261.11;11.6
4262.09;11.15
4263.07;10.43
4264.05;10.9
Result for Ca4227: 0.7 A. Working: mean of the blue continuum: 10.2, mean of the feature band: 9.88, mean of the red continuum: 10.9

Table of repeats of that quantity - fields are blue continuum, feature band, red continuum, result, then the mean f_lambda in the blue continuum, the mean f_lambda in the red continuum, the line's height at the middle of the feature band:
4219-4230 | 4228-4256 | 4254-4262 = 0.28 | 9.97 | 11.6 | 10.8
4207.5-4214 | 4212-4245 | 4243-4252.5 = 0.76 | 10.5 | 10.7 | 10.6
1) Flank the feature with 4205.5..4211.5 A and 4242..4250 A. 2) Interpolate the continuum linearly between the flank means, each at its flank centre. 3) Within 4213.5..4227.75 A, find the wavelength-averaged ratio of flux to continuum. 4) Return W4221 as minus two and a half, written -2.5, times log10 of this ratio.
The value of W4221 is 0.14 mag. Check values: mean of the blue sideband 11.9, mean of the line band 10.2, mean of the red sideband 10.8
